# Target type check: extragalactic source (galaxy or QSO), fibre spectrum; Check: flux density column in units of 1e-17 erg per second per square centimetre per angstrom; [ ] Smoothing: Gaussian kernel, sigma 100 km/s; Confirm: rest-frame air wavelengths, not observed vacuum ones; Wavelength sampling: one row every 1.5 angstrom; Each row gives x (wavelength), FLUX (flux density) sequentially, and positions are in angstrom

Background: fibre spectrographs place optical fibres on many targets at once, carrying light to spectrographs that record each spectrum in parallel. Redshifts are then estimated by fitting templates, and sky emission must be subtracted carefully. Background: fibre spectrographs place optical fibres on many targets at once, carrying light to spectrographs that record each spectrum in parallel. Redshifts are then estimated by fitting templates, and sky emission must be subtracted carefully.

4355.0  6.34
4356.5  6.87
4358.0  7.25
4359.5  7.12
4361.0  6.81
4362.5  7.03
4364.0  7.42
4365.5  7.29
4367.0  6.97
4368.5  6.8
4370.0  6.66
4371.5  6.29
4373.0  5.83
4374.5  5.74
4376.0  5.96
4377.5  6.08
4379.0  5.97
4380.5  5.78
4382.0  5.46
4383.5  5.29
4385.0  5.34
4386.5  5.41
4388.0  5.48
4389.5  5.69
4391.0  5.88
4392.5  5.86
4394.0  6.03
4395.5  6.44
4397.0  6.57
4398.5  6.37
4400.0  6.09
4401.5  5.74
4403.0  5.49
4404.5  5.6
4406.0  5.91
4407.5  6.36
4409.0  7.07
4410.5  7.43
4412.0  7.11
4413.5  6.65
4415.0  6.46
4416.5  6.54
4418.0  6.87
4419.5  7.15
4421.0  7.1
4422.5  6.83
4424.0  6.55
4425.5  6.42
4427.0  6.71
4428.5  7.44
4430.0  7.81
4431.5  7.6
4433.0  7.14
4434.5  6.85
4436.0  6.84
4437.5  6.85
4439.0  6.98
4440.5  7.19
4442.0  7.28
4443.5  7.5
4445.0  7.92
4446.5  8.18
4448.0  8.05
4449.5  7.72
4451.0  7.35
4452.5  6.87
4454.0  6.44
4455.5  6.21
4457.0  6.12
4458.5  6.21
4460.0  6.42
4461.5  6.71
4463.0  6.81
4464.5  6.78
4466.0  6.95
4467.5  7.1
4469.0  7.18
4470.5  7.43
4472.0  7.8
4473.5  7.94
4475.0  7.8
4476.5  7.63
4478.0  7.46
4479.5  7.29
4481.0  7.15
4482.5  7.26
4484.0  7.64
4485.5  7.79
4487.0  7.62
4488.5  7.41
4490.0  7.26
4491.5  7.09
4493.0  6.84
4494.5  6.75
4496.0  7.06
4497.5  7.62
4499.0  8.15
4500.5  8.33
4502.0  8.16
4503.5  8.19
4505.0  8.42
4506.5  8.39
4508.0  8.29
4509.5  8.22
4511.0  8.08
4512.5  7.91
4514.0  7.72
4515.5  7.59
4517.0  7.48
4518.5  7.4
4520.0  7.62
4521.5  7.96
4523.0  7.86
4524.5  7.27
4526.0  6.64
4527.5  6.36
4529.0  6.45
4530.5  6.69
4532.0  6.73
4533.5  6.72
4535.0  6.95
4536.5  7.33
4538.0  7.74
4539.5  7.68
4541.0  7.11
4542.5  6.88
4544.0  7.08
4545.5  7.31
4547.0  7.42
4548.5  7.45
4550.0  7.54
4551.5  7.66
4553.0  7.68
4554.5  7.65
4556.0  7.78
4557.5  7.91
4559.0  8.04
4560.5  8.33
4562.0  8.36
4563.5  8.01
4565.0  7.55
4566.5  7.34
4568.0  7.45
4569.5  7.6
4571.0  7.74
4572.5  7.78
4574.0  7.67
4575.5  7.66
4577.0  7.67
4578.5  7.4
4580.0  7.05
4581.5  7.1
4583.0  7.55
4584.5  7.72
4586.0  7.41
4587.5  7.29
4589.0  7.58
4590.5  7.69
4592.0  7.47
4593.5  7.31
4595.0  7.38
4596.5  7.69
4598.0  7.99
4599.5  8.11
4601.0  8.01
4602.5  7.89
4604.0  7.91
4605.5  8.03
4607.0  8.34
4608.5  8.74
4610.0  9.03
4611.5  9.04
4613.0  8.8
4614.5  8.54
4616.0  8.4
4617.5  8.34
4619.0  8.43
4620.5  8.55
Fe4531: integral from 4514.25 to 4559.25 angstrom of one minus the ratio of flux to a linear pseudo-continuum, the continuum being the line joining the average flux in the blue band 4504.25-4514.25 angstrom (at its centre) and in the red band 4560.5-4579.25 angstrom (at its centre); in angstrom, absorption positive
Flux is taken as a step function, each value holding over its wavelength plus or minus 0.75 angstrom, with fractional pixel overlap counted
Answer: 3.6 angstrom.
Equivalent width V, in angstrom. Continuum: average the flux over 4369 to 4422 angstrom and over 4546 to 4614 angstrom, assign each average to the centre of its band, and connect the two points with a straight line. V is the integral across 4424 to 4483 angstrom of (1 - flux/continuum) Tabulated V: -4.21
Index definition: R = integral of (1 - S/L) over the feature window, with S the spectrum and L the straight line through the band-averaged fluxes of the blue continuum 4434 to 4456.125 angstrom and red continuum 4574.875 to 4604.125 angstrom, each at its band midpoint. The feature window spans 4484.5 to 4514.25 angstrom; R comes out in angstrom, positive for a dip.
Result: -1.6 angstrom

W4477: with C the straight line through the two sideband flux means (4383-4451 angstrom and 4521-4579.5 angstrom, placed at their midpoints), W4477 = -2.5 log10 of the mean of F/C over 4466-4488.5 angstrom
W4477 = -0.07 mag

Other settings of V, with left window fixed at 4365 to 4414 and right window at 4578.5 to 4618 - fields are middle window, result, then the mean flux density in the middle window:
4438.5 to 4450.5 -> -1.82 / 7.61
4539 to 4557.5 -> 0.11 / 7.45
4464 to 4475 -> -0.86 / 7.36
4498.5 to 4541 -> -1.92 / 7.57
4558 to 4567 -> -0.40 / 7.95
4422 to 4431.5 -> -0.82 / 7.01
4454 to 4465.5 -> 0.45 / 6.47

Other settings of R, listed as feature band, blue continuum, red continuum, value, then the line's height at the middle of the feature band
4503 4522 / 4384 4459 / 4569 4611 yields -1.80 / 7.25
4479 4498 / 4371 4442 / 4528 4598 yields -0.89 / 6.96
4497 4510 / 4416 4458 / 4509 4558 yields -1.63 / 7.29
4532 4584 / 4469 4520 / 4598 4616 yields 3.53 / 8.07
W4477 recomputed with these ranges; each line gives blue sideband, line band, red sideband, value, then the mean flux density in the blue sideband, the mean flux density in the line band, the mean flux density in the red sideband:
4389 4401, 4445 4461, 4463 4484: 0.00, 6.12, 7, 7.36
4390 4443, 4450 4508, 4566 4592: -0.05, 6.66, 7.32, 7.51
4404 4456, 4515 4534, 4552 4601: 0.04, 7.01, 7.14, 7.66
